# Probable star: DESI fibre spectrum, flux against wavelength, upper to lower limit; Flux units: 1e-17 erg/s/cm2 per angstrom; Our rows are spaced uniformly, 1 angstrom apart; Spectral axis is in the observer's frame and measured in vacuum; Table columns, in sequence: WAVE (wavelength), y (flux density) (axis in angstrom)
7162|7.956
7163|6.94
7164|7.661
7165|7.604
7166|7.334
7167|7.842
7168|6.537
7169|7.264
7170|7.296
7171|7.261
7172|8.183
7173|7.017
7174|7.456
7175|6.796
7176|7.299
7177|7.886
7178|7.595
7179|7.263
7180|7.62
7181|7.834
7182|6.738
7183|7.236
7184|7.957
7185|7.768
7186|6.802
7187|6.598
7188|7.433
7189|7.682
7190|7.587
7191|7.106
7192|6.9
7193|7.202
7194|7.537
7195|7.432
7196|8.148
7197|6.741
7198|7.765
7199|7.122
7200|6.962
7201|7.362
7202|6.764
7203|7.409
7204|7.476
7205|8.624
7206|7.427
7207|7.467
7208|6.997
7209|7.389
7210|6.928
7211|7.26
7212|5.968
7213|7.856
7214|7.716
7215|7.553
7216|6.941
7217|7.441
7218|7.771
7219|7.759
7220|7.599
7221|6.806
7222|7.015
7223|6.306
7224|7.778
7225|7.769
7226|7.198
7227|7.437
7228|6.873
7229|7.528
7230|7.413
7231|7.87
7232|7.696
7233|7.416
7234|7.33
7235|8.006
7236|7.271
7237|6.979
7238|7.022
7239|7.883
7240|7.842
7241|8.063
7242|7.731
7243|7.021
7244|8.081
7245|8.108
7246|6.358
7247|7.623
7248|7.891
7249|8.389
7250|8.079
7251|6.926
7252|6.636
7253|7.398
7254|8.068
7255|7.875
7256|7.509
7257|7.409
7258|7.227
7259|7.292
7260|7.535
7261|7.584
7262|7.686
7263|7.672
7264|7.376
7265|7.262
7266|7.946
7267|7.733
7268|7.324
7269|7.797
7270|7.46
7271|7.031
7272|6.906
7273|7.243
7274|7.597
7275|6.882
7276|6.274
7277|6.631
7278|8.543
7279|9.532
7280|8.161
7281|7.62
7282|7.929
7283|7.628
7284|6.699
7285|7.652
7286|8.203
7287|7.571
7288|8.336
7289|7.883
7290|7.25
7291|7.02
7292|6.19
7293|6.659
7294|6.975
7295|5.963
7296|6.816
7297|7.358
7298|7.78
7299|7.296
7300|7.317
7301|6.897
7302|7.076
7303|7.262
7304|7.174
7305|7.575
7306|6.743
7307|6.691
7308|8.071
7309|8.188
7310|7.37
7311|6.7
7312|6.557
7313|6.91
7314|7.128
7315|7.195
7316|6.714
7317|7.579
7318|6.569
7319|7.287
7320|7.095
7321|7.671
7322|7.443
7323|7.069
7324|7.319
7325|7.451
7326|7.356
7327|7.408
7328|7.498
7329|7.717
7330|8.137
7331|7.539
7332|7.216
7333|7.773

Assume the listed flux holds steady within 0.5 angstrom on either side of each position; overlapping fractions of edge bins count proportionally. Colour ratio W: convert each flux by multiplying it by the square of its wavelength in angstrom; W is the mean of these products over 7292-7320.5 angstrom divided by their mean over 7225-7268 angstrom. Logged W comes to 1.0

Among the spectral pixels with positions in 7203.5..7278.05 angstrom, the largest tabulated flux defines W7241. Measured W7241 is 8.624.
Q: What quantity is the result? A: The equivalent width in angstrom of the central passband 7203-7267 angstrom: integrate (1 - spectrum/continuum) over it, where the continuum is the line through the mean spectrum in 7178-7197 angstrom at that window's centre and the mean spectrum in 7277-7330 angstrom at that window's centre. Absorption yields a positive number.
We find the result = -0.93 angstrom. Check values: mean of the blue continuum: 7.37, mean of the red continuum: 7.35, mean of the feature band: 7.47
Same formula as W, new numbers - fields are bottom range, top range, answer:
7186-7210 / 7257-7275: 1.03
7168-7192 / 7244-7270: 1.05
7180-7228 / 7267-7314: 1.02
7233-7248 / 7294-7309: 0.97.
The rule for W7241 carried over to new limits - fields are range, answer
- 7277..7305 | 9.532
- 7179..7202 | 8.148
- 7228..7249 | 8.389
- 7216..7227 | 7.778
